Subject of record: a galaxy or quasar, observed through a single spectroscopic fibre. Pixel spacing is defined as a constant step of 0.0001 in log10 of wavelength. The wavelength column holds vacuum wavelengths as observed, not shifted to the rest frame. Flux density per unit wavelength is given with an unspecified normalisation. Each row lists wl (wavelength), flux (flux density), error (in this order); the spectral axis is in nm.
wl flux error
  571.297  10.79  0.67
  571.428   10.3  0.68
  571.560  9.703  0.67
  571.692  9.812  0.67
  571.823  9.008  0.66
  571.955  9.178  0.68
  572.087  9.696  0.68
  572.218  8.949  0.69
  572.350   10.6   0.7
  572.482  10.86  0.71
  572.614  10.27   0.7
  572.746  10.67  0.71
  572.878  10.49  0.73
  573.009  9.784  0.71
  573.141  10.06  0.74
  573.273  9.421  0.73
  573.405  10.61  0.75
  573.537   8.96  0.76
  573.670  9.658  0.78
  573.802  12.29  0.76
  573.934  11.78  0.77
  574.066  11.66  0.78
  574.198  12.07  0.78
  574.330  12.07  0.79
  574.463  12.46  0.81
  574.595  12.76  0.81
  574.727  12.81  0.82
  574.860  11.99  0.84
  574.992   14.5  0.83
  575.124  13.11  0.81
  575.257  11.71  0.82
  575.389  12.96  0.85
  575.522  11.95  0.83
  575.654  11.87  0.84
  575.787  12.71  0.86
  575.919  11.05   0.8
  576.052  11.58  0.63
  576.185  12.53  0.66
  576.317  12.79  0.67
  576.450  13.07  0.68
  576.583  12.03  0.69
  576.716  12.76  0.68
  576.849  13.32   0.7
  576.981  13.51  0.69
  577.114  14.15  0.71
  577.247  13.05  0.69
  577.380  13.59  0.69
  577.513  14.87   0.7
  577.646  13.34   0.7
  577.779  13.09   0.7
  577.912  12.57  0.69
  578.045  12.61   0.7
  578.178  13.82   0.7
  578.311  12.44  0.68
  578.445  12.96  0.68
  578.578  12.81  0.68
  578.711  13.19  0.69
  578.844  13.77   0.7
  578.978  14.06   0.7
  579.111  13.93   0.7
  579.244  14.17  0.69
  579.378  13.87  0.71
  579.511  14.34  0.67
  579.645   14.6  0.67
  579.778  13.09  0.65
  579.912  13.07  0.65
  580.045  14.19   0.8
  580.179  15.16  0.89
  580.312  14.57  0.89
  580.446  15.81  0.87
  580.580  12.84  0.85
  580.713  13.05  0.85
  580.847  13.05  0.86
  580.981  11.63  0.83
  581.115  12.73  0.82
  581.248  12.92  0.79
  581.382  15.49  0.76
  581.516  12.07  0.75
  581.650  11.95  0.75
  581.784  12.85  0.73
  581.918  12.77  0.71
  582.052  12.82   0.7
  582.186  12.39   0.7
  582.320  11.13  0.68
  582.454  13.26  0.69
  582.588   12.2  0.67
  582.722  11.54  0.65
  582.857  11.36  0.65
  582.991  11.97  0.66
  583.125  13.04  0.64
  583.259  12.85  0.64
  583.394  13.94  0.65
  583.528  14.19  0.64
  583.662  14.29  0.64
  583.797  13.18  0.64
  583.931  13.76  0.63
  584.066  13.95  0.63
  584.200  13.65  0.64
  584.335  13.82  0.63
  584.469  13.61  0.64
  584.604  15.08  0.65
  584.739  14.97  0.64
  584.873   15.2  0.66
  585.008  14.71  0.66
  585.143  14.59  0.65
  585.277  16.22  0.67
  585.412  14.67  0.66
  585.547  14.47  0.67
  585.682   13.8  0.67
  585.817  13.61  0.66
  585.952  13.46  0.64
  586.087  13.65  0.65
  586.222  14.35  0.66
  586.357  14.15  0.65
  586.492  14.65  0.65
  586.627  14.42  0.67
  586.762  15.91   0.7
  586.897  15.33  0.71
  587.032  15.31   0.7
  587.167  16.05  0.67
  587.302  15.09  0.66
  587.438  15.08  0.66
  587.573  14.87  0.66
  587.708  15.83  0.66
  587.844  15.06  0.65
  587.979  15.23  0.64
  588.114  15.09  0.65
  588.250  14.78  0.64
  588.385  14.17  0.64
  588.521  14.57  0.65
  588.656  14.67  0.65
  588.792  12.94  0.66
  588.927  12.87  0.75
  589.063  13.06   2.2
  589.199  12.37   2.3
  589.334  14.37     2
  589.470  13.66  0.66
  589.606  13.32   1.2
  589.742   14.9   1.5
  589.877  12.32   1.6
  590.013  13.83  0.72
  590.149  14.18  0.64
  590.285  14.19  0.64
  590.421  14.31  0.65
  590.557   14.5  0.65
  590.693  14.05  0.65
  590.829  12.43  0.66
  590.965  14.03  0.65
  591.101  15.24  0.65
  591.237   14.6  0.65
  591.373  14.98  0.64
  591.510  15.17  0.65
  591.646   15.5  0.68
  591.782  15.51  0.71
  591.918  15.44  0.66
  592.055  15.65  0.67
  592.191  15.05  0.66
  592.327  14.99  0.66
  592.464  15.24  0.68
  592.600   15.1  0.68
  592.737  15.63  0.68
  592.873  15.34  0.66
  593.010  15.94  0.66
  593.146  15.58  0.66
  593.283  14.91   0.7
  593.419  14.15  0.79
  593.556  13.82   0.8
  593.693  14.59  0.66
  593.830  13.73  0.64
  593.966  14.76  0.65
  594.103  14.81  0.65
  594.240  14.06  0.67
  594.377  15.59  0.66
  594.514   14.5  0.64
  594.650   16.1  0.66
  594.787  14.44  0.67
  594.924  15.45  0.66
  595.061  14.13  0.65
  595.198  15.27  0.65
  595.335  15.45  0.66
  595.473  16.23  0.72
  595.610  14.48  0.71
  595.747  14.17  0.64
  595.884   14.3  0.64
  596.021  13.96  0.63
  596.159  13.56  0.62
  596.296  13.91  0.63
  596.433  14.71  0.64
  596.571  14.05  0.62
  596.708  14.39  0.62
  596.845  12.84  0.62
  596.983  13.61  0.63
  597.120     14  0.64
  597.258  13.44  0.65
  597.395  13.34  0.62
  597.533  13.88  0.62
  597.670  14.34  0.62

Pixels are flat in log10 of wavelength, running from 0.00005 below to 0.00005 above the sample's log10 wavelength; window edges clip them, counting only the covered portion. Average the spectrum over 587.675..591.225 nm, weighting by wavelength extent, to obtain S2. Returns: 14.1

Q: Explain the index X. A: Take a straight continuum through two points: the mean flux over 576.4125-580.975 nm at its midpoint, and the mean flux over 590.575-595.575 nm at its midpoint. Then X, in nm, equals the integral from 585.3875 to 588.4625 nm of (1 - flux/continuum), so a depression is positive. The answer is -0.09 nm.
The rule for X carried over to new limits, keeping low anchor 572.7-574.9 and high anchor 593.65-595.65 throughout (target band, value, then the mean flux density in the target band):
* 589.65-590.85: 0.02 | 13.9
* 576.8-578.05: -0.18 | 13.5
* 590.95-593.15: -0.12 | 15.3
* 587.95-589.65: -0.01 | 13.9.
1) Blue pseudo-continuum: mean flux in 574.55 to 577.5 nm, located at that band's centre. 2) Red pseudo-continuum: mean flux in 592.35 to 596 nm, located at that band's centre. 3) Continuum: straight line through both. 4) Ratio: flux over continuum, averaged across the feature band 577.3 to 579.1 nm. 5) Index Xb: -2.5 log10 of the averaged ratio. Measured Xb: -0.03 mag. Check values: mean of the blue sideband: 12.8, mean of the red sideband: 14.9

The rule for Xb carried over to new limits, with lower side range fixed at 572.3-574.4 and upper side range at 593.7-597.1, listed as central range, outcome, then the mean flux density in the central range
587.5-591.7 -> -0.06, 14.2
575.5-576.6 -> -0.09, 12.2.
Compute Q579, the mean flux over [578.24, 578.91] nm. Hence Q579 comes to 13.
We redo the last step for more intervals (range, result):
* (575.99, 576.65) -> 12.4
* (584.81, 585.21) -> 14.8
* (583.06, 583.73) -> 13.7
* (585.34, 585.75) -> 14.3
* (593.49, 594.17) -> 14.3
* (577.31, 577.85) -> 13.7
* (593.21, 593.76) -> 14.4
